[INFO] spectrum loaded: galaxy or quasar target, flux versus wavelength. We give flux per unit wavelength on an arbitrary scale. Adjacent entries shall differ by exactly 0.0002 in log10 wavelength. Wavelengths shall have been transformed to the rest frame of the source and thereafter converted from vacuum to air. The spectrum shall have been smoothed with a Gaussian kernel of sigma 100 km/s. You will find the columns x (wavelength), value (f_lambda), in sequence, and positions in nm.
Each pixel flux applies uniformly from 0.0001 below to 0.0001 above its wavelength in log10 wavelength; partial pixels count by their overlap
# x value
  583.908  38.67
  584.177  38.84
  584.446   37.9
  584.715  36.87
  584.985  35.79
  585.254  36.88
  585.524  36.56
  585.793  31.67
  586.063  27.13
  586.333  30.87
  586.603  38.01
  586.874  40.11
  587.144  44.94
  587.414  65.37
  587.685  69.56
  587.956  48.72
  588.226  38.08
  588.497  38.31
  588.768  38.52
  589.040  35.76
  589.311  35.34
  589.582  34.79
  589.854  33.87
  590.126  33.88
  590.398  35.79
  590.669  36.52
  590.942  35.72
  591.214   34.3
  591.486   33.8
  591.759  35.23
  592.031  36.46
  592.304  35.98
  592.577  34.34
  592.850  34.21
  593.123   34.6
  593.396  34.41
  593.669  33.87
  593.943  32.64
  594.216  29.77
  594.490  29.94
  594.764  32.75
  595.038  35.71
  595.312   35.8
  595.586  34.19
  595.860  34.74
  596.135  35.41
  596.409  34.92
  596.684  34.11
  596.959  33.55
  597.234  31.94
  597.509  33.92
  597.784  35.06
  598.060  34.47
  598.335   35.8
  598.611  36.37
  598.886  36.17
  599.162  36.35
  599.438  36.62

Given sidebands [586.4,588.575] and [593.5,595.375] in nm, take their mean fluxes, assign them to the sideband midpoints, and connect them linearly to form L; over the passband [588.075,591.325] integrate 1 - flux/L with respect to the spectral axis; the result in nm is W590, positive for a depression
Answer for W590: 0.52 nm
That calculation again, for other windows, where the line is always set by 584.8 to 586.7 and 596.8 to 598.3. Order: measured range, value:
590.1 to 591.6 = -0.05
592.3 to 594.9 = 0.06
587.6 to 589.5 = -0.49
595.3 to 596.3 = -0.03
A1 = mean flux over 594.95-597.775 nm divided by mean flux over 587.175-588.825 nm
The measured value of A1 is 0.7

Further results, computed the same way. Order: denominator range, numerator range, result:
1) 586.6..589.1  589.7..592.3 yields 0.76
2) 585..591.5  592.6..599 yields 0.88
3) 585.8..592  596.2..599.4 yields 0.89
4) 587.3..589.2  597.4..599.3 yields 0.75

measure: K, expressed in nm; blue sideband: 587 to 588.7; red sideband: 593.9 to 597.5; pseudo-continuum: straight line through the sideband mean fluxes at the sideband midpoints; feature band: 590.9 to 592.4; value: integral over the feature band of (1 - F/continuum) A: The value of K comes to 0.25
